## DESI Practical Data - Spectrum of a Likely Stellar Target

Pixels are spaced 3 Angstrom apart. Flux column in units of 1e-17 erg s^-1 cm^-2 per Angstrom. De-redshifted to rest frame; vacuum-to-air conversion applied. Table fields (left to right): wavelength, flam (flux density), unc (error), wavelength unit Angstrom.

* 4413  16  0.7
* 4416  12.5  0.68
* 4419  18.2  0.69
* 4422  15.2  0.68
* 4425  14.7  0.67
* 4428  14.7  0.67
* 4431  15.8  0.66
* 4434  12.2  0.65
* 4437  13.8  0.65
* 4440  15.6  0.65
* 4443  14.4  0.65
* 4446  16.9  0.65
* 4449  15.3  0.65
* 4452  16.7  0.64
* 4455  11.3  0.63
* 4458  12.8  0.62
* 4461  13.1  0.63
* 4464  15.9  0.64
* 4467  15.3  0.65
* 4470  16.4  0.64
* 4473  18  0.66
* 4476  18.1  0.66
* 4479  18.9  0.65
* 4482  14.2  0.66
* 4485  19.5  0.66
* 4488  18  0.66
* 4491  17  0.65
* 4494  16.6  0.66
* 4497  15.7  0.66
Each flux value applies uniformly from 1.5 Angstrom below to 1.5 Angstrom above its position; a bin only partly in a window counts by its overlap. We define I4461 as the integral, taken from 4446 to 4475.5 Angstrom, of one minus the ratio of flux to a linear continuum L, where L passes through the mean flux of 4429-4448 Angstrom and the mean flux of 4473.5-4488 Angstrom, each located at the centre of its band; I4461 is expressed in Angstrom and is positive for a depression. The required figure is 2.10 Angstrom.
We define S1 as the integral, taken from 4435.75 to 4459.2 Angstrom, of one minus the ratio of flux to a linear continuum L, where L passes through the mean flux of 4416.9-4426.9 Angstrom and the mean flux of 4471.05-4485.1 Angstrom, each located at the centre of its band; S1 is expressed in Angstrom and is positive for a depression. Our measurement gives 2.7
